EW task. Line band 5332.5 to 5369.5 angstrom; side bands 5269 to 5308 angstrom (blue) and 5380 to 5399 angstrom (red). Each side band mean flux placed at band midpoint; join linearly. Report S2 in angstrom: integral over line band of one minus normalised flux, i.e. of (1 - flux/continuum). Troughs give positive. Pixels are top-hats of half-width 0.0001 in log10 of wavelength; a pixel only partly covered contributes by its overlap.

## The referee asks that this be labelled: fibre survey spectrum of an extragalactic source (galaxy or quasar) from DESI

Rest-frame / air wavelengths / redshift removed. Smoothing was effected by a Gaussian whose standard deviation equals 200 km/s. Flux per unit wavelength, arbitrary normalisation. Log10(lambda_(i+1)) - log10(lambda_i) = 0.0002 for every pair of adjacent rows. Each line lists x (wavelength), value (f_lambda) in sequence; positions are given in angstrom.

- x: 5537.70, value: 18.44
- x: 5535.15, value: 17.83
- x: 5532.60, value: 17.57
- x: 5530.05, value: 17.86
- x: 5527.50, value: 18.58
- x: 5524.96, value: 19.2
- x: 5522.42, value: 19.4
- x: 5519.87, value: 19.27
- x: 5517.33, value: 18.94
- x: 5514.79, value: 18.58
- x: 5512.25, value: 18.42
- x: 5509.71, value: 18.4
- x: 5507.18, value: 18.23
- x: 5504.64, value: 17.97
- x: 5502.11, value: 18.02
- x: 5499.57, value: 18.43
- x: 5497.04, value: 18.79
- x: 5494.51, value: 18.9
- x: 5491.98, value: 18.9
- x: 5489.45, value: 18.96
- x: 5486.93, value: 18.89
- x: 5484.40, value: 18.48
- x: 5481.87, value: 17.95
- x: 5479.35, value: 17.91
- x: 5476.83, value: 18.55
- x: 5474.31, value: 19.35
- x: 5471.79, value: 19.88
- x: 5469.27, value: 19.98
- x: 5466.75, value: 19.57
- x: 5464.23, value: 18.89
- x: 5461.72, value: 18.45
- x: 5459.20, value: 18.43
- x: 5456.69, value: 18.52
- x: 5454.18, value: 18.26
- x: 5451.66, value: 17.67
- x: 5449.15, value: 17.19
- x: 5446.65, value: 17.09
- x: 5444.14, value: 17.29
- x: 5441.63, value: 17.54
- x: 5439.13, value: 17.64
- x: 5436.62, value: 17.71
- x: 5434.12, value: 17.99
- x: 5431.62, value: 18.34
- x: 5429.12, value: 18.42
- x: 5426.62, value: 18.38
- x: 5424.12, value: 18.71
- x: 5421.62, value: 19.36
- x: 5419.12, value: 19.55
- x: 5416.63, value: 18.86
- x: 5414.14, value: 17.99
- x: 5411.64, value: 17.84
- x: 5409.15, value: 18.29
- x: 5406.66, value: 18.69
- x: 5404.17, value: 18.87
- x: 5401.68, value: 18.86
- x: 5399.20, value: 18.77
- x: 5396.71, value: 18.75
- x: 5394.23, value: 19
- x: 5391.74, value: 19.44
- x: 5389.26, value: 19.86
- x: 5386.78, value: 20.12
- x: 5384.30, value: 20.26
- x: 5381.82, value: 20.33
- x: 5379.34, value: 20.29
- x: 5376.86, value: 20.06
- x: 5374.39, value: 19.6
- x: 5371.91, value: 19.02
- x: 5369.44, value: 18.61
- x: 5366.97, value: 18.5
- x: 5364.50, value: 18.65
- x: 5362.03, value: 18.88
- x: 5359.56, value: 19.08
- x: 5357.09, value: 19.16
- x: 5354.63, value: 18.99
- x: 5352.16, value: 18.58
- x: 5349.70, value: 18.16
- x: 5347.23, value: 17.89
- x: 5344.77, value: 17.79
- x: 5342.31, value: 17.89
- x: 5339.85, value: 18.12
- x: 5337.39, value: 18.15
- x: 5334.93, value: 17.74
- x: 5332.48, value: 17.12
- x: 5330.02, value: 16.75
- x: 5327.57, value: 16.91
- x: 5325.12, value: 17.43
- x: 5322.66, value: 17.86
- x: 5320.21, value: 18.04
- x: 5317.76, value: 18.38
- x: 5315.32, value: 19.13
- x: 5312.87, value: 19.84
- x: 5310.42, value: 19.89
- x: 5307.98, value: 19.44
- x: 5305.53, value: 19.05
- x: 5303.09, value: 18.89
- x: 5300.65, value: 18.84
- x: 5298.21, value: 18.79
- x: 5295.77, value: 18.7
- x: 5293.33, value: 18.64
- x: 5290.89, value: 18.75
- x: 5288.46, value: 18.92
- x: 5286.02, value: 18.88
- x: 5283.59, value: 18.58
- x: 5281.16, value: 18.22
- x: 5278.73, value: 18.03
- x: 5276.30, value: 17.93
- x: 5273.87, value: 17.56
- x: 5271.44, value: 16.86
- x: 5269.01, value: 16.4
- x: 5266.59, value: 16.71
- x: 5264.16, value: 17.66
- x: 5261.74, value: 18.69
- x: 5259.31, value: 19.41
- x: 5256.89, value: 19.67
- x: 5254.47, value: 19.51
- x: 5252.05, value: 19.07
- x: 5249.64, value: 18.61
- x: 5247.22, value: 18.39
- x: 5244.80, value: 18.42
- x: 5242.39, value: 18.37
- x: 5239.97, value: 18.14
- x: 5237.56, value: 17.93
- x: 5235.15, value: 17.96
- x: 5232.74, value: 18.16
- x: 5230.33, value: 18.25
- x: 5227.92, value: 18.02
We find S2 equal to 1.6 angstrom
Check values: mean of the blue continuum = 18.4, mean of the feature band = 18.4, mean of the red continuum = 19.6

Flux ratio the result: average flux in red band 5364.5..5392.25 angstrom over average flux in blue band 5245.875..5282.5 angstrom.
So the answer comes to 1.08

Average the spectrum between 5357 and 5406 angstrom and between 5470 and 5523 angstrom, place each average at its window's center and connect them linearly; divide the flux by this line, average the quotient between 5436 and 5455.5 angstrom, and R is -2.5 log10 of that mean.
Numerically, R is 0.08 mag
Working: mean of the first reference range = 19.3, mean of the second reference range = 18.7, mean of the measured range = 17.5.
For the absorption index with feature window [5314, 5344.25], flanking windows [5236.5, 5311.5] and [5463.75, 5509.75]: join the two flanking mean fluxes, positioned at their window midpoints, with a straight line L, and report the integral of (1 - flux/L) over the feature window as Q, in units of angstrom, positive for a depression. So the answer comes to 1.2 angstrom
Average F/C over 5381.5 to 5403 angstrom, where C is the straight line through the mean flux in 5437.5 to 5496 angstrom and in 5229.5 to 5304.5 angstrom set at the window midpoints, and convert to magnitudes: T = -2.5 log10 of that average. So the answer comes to -0.06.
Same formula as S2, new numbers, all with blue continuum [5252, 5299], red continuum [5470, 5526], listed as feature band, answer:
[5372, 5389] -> -1.39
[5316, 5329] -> 0.45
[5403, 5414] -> 0.11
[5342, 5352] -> 0.24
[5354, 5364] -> -0.29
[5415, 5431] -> -0.22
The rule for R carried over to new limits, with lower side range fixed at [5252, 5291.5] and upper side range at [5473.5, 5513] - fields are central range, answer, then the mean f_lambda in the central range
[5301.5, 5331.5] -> -0.009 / 18.5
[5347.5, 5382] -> -0.041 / 19.1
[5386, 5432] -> -0.025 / 18.8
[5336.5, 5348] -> 0.022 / 18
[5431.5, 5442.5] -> 0.038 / 17.8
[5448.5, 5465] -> 0.015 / 18.2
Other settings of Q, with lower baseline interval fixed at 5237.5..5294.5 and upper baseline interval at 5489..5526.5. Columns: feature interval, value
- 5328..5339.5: 0.6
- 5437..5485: 0.7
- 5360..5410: -2.0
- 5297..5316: -0.9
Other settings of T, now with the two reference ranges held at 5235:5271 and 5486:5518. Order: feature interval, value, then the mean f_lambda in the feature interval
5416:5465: 0.02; 18.2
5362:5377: -0.03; 19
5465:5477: -0.06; 19.5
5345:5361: -0.01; 18.6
